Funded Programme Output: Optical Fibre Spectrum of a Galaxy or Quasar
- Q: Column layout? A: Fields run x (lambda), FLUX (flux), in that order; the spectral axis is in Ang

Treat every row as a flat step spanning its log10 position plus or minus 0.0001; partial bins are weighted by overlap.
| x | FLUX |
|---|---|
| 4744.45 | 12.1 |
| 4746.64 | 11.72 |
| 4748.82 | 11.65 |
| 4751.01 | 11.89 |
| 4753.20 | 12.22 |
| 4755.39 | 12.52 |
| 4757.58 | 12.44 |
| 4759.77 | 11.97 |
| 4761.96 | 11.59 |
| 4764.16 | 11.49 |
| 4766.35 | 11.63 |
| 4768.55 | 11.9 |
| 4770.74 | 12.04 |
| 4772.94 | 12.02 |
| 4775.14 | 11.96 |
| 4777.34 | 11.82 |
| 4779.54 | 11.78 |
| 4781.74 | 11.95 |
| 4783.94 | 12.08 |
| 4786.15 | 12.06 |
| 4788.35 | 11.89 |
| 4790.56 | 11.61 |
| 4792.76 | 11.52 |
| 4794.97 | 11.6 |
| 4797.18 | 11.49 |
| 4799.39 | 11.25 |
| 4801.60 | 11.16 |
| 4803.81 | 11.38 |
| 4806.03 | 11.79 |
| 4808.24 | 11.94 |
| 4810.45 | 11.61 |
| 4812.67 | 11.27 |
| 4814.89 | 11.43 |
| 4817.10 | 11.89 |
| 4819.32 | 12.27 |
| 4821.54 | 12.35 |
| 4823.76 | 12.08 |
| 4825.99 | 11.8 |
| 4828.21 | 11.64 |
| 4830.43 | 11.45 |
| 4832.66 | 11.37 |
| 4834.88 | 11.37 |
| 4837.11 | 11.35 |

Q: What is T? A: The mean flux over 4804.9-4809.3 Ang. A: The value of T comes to 11.9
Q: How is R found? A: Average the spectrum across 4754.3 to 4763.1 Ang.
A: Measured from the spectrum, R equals 12.1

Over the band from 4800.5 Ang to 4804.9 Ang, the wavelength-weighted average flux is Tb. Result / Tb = 11.3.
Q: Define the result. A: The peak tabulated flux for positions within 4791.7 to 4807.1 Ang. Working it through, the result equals 11.79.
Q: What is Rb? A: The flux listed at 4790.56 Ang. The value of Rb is 11.61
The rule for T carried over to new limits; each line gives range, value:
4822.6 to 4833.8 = 11.7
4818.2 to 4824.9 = 12.2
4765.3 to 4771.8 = 11.9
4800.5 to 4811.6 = 11.6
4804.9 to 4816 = 11.6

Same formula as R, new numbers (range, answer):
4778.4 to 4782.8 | 11.9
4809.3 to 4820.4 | 11.7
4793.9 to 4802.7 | 11.4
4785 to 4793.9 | 11.8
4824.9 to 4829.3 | 11.7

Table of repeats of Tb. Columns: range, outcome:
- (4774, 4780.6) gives 11.9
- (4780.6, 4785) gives 12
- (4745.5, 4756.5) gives 12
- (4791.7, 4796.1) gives 11.6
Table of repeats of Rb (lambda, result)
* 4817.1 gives 11.89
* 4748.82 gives 11.65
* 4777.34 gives 11.82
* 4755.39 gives 12.52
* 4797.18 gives 11.49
